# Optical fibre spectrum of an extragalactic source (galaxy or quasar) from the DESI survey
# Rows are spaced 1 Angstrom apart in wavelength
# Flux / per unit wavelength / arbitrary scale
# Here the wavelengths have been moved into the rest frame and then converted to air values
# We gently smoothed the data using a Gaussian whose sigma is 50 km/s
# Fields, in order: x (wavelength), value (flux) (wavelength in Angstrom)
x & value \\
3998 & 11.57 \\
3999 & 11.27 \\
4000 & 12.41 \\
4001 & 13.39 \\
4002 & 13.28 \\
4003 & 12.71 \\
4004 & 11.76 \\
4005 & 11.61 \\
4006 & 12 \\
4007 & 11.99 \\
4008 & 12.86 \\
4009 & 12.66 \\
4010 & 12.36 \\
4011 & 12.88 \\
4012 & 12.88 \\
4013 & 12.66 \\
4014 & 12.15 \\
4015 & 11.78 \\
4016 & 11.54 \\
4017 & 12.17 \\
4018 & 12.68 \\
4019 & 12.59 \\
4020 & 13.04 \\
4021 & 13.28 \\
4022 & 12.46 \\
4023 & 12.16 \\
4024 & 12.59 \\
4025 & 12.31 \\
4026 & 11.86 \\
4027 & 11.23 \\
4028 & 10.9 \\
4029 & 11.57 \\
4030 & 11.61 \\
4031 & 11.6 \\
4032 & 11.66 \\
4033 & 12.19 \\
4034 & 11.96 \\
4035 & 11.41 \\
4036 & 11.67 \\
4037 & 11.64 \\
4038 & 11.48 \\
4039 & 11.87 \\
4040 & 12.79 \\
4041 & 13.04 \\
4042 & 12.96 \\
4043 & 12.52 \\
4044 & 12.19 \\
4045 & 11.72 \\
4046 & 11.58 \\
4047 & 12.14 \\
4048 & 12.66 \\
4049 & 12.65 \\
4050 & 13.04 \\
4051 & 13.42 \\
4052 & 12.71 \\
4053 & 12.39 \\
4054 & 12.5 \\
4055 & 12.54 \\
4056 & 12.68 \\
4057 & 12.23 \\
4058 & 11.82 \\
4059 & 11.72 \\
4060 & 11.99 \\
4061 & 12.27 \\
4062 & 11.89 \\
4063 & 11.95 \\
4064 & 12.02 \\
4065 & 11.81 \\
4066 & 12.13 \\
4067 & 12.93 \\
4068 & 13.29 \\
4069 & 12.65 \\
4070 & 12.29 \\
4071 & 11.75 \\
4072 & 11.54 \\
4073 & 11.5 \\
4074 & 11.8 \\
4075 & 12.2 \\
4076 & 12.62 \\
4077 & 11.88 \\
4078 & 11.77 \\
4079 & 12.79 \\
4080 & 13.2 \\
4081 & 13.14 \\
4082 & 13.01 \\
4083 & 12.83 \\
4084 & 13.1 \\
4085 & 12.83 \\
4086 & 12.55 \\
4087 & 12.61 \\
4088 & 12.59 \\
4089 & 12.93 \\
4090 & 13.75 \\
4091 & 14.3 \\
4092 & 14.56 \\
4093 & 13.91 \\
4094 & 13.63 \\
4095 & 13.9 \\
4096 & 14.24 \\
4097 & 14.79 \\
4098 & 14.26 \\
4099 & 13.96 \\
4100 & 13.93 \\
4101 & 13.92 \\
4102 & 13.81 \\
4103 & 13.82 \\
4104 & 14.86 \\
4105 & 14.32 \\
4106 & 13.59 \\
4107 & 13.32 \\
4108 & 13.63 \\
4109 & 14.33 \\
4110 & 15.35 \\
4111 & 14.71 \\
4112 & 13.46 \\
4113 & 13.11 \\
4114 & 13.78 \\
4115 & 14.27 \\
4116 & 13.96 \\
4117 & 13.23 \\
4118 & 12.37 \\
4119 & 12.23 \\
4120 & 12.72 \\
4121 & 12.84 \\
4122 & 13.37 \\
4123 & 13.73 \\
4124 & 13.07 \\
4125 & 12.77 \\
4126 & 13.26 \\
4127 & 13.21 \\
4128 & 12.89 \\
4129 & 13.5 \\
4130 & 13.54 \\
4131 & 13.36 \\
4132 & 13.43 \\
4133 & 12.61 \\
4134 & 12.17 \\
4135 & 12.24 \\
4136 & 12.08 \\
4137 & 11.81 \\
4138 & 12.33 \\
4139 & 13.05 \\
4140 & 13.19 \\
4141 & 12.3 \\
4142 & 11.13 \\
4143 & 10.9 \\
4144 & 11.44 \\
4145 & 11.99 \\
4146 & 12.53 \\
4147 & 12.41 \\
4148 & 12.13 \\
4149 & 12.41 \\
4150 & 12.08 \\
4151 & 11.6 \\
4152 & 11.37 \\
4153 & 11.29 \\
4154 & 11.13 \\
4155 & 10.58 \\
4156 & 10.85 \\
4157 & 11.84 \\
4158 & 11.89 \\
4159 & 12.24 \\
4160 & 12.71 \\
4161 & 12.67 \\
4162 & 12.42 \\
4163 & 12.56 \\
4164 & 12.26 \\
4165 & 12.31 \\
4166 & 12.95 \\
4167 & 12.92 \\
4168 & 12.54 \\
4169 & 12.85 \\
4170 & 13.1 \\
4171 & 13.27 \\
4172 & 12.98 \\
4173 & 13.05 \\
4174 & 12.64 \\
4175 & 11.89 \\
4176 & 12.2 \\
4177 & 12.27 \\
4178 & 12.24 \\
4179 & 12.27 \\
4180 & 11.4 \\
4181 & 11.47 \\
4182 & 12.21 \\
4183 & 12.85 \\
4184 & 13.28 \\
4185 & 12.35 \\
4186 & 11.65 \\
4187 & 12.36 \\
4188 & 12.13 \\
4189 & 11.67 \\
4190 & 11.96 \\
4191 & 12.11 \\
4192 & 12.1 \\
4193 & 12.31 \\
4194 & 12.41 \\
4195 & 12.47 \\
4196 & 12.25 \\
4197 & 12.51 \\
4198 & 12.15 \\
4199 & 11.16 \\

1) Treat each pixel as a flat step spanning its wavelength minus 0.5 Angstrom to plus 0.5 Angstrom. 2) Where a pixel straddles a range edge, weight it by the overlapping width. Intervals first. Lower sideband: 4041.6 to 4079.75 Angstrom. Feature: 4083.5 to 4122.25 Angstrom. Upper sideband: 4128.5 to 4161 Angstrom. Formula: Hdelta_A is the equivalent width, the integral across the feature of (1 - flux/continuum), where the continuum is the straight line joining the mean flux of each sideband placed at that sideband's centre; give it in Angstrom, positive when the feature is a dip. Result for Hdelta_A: -4.62 Angstrom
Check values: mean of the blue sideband 12.3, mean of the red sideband 12.1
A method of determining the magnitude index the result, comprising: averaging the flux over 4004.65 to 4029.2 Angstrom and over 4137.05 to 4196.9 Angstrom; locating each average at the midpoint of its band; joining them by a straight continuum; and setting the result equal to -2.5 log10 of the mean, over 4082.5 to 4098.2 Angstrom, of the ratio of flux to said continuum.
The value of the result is -0.11 mag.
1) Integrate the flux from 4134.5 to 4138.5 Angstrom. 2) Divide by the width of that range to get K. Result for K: 12.1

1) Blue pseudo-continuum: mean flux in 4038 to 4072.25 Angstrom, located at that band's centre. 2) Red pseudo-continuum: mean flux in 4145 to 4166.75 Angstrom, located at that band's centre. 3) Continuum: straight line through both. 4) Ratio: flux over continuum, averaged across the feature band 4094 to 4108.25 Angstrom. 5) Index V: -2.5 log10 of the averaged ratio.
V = -0.15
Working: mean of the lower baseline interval 12.3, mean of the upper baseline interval 12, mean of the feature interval 14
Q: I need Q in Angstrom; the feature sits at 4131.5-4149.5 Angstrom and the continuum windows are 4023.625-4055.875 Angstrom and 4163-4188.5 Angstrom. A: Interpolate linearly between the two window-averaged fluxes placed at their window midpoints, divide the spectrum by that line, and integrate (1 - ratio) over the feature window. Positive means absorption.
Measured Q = 0.2 Angstrom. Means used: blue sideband 12.1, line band 12.2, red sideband 12.5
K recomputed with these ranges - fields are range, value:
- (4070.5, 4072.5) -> 11.6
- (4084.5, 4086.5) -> 12.7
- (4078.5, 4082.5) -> 13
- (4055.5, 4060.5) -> 12.1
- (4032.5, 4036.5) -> 11.8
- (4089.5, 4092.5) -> 14.2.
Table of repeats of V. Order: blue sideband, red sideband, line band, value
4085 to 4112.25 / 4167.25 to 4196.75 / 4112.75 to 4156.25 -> 0.06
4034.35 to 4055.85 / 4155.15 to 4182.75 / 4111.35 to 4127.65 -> -0.07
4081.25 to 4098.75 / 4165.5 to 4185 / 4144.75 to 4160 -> 0.09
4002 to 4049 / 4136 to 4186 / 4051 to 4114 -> -0.07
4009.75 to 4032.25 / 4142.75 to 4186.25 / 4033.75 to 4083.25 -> -0.01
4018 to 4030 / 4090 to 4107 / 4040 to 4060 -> 0.03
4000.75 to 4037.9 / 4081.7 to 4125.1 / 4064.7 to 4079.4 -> 0.08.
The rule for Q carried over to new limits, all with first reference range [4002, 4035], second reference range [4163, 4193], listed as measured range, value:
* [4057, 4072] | 0.10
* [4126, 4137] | -0.48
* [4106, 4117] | -1.46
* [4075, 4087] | -0.40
